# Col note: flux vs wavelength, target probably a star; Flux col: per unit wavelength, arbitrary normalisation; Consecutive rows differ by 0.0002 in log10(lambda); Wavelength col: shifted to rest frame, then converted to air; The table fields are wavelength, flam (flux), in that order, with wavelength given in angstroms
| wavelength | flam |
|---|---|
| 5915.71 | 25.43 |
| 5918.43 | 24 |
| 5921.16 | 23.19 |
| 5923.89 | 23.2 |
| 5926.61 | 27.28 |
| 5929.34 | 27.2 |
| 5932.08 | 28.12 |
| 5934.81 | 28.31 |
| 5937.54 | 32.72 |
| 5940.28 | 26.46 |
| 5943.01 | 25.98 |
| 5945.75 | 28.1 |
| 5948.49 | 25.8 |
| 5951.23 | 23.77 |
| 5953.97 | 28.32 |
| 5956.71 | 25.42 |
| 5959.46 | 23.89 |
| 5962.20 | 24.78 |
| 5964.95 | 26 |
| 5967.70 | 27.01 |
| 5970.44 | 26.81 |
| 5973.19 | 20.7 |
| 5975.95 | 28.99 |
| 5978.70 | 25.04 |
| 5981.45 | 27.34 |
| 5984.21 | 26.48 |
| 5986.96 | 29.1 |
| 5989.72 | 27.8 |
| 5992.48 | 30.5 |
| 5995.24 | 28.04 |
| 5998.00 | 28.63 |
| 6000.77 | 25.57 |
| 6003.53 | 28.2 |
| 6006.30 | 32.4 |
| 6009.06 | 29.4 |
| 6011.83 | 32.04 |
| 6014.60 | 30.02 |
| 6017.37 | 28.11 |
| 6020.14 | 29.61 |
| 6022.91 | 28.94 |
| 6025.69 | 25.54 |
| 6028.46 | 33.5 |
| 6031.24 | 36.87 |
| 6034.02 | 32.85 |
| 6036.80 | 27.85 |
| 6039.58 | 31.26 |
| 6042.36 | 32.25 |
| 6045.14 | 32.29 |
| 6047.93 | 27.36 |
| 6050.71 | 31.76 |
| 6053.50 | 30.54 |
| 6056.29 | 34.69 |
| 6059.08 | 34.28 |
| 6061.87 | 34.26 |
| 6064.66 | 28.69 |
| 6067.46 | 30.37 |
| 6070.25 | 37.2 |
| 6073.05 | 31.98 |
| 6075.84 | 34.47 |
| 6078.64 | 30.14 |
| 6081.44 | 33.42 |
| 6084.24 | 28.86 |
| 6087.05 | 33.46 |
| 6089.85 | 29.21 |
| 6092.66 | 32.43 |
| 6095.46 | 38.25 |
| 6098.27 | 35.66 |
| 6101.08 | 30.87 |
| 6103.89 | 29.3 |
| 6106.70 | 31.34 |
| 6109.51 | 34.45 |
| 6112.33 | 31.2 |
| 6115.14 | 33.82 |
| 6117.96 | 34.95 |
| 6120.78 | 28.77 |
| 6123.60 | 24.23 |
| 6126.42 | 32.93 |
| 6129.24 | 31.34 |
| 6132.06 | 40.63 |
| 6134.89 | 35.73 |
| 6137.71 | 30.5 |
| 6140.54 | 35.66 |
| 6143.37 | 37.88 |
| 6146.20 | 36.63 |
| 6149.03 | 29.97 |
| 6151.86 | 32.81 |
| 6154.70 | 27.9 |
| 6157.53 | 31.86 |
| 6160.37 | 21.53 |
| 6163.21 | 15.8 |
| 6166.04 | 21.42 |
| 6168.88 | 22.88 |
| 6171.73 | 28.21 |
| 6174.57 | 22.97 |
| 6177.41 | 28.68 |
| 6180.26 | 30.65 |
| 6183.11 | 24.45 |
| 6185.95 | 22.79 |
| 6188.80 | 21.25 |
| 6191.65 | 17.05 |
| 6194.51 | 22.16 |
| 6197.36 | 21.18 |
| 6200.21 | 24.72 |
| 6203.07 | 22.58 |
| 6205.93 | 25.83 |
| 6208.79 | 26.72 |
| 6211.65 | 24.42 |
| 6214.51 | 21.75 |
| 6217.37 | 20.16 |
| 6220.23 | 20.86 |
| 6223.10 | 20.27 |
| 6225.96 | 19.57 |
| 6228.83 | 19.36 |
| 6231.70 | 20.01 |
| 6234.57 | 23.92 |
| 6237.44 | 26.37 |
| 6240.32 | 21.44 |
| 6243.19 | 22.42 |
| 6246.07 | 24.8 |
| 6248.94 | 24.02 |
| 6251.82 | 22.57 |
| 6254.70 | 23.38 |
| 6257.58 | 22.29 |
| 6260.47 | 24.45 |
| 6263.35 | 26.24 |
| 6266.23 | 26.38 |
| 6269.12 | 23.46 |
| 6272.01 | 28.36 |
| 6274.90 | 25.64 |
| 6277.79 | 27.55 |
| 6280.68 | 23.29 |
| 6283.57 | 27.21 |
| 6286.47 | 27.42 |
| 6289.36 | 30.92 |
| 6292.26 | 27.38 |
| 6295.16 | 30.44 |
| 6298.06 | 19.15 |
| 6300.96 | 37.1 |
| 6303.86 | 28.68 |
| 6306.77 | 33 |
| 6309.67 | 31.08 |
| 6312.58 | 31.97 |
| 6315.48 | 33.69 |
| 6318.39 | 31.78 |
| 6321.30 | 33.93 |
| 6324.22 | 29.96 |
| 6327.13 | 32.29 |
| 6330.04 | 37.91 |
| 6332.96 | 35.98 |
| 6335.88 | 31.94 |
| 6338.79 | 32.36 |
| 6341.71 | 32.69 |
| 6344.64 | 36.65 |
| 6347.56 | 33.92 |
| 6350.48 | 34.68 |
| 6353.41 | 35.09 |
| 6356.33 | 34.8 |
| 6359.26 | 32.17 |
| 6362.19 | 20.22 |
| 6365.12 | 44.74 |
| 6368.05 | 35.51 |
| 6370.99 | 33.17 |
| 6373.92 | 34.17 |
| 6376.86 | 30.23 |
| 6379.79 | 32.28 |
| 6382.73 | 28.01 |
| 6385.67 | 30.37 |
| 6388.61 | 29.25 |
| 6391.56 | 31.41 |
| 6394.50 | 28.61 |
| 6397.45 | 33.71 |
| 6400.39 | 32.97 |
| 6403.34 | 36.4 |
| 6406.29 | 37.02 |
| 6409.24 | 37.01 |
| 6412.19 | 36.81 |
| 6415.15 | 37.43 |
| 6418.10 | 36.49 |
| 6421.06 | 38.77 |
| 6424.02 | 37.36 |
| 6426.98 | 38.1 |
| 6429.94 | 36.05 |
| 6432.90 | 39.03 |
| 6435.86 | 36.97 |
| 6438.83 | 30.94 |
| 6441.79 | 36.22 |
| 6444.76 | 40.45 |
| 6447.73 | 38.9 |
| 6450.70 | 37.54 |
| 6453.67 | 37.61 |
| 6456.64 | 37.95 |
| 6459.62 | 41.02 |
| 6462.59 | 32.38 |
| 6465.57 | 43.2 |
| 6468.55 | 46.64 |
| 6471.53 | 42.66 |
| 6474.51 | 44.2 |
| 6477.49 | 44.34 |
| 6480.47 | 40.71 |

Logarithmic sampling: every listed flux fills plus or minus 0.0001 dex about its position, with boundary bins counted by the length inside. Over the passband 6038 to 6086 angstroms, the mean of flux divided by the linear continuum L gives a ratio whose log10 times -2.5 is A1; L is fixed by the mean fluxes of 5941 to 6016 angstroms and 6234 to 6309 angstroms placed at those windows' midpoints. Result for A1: -0.19 mag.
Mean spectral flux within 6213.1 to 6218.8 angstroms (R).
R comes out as 21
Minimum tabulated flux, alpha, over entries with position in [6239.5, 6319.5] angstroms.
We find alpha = 19.15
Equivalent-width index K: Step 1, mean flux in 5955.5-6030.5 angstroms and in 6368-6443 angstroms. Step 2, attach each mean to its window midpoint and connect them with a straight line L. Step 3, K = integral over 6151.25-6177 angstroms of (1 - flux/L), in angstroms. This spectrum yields 4.7 angstroms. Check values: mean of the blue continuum 27.9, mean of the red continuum 34.4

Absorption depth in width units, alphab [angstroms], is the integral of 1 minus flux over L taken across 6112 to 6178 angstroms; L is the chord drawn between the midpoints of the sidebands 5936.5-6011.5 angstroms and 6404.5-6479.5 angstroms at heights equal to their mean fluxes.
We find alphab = 3.0 angstroms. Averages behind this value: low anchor 27.2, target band 29.9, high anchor 38.6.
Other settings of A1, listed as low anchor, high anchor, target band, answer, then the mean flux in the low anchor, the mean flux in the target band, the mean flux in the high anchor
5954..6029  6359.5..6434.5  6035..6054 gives -0.07 mag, 27.7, 30.5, 34.2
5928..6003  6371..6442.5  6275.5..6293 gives 0.19 mag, 26.9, 27.2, 34.4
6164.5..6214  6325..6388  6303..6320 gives -0.04 mag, 23.9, 31.8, 33.2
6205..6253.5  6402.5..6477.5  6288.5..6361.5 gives -0.09 mag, 22.6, 32.3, 38.4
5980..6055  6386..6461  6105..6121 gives -0.05 mag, 29.8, 32.6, 36.1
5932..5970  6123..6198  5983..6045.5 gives -0.11 mag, 26.7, 29.9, 27.8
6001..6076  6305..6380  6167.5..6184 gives 0.22 mag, 31.2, 26.4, 33.3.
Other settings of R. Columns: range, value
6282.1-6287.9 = 27.3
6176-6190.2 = 25.6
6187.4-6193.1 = 19.1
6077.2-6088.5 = 31.5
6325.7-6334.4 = 35.4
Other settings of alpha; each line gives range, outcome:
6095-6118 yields 29.3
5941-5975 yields 20.7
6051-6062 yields 30.54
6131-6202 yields 15.8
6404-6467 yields 30.94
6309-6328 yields 29.96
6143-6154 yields 29.97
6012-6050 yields 25.54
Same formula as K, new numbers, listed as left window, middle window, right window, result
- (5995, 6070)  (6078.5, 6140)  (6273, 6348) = -3.4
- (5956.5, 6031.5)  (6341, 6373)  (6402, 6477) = 2.2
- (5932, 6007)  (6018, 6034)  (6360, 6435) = -1.7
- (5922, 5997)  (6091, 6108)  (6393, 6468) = -1.8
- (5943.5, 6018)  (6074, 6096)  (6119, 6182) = -2.8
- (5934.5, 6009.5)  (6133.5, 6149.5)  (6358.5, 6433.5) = -2.5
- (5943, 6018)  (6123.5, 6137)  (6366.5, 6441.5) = -1.8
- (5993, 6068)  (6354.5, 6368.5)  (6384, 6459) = 0.6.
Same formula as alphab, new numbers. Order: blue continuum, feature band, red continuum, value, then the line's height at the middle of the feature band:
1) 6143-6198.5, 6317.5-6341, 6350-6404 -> -1.8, 30.9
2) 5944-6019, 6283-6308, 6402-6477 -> 4.2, 34.9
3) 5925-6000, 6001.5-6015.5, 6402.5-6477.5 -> -1.1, 28.1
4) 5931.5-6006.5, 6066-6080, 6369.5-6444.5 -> -1.9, 28.8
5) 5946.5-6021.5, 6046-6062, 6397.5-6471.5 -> -1.6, 29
